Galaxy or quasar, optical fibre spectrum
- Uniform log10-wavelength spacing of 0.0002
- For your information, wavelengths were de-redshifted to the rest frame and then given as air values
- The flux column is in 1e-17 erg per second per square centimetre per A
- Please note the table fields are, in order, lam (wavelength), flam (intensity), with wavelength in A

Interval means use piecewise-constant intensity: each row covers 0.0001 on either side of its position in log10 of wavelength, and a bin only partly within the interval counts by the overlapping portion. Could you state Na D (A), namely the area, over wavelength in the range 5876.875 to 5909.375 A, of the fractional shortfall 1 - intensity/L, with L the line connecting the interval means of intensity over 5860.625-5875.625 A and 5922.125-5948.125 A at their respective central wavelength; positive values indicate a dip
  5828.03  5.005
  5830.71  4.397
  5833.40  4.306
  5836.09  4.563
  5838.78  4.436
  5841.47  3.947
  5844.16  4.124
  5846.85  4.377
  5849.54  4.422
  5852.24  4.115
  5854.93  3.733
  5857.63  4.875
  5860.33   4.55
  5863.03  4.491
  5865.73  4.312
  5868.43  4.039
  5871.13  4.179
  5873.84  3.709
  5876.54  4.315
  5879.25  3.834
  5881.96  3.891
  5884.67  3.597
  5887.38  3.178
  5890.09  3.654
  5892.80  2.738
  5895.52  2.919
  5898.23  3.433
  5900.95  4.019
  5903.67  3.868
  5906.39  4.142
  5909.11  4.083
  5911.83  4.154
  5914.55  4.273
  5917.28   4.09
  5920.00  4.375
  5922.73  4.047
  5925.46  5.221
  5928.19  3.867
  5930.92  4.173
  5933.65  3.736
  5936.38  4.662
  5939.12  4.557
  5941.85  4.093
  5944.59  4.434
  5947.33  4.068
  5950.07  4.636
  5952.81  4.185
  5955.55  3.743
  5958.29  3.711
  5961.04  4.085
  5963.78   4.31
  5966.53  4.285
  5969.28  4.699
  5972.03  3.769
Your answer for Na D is 4.65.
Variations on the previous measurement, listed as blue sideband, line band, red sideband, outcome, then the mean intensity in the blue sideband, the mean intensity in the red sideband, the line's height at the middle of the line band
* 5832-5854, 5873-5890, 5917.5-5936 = 2.1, 4.28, 4.25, 4.26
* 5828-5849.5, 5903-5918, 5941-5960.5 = 0.3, 4.36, 4.12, 4.21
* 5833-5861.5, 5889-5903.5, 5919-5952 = 3.1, 4.31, 4.32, 4.32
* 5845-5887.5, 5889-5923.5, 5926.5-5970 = 2.8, 4.13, 4.2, 4.16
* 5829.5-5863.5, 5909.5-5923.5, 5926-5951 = 0.3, 4.33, 4.27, 4.29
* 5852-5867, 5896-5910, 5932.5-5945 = 1.6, 4.36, 4.3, 4.33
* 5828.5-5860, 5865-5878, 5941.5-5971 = 0.6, 4.33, 4.2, 4.3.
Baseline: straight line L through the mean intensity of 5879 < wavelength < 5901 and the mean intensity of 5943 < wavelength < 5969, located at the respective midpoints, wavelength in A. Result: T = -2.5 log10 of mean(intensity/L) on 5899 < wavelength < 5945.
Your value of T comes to -0.11 mag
